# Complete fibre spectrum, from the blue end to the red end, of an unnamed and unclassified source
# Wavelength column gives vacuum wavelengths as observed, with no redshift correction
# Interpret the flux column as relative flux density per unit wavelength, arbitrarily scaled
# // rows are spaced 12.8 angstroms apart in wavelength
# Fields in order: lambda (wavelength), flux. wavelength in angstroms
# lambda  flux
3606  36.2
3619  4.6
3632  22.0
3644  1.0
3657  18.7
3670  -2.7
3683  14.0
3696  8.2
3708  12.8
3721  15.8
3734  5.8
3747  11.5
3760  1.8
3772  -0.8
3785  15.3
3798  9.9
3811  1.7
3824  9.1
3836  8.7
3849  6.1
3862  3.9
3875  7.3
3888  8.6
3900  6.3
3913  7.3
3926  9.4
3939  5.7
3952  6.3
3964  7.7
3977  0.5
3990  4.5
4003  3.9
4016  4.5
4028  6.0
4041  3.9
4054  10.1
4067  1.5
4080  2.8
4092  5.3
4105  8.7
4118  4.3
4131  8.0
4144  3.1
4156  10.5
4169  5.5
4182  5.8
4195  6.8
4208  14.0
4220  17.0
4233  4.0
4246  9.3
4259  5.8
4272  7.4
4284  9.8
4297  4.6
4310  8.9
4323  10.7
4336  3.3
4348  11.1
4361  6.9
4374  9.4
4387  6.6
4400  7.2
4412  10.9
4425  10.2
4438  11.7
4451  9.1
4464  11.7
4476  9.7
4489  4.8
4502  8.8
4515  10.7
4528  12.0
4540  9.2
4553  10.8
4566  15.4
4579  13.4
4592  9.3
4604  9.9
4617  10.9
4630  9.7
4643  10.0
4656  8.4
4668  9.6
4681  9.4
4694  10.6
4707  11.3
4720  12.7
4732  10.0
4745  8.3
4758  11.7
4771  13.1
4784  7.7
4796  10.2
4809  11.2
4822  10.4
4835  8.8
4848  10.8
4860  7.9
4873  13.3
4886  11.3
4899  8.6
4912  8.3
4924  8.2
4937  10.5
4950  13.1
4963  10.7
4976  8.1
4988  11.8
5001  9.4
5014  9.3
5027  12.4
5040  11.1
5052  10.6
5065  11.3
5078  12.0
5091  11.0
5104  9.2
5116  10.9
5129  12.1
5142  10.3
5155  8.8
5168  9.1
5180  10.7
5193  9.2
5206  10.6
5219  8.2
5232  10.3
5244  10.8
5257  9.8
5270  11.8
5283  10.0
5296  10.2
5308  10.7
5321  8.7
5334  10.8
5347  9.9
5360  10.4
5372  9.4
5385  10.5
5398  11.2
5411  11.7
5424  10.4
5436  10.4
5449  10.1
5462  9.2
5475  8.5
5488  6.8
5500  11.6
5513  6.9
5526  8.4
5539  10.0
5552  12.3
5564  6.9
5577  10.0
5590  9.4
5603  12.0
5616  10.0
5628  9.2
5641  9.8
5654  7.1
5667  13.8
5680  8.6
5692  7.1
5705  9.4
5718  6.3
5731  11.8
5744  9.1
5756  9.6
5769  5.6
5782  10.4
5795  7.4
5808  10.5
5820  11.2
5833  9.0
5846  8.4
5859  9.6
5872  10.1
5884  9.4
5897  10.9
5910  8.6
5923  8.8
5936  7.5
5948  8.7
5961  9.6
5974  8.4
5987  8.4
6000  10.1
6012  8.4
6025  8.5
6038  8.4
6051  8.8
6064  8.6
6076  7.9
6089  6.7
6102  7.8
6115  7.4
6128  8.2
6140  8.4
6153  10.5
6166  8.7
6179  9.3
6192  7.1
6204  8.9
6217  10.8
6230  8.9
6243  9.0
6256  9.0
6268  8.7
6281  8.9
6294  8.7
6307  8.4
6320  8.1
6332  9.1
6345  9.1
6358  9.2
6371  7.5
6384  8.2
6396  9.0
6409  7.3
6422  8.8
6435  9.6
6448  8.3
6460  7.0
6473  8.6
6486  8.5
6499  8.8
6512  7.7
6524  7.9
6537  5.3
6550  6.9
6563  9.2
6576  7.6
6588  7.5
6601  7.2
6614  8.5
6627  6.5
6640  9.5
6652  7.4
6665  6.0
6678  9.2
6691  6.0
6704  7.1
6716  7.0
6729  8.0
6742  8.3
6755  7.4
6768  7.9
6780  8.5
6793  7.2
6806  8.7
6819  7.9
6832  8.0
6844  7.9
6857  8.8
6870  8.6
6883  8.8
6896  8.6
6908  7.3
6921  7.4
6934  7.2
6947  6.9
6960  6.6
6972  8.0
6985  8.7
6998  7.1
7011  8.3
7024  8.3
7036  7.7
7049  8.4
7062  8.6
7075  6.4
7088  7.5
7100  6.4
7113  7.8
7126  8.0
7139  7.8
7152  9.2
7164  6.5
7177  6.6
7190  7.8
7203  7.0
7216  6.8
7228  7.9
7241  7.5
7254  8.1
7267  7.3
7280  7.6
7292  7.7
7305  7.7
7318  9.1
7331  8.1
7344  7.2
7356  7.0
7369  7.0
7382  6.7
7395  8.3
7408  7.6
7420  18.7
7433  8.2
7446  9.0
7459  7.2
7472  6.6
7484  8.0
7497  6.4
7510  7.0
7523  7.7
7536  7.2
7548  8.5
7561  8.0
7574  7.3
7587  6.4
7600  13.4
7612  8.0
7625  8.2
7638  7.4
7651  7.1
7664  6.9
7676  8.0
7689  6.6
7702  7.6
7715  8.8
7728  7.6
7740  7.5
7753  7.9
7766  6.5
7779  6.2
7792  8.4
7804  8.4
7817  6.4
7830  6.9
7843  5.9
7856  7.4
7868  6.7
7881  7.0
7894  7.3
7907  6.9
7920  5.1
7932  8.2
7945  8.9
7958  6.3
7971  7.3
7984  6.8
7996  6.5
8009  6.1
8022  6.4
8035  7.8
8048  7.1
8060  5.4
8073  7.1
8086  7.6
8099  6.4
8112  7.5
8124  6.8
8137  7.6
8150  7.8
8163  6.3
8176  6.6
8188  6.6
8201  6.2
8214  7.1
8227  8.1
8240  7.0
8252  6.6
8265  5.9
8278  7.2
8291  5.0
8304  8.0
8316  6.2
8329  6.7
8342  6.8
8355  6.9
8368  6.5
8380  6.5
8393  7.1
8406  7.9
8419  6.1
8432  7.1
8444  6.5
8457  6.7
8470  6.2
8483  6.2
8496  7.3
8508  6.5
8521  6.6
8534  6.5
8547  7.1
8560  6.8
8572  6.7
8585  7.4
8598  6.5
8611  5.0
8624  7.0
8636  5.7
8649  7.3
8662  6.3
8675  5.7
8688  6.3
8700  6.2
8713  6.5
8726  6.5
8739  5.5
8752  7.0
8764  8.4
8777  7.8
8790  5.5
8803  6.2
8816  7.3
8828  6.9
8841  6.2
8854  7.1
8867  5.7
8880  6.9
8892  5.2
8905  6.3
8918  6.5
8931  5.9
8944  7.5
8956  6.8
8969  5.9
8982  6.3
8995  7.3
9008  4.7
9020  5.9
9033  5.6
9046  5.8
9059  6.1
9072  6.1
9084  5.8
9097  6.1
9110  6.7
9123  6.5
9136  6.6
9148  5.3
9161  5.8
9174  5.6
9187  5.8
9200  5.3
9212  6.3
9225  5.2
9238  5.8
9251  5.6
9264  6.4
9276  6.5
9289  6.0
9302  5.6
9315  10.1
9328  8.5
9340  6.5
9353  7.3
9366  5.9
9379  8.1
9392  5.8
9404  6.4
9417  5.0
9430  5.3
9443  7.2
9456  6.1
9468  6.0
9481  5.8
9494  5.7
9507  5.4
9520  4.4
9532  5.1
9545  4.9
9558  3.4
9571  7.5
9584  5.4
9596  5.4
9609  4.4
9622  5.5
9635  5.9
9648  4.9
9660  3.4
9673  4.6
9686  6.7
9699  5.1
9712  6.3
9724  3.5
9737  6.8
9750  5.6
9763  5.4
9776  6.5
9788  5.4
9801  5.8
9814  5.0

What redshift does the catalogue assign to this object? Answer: 0.131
